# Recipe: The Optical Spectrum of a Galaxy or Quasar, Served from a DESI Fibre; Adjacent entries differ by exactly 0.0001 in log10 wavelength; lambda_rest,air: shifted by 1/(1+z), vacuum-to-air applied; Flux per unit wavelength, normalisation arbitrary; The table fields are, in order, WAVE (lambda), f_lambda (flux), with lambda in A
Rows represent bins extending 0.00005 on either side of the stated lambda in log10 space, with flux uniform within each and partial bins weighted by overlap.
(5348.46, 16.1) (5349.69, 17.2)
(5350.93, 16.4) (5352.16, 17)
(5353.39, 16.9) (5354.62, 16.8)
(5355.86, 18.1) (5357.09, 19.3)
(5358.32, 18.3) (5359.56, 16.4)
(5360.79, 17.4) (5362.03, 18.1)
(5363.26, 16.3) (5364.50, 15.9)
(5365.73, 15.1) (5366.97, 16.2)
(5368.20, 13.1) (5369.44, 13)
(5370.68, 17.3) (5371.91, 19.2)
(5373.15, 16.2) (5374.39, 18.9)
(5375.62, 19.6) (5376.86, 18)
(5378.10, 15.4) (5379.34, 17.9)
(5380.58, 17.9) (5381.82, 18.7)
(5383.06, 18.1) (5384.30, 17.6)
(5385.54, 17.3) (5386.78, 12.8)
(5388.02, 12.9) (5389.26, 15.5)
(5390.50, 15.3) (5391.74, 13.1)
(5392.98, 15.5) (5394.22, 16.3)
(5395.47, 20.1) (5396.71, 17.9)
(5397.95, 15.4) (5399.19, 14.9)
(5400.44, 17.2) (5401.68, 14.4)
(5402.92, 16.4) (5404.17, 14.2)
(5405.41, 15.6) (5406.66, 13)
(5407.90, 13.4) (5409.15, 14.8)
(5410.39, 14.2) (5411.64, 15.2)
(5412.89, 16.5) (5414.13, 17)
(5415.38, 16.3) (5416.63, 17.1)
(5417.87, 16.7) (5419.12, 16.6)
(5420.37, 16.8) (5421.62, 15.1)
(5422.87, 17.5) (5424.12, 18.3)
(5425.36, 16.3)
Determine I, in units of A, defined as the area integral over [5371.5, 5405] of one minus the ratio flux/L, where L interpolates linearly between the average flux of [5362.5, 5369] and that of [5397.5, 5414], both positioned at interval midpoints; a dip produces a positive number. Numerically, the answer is -2.9 A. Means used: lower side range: 15.3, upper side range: 15.1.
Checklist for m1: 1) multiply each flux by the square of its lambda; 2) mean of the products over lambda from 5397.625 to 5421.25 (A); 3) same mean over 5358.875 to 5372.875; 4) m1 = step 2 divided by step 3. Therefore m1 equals 1.0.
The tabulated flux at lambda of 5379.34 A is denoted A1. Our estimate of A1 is 17.9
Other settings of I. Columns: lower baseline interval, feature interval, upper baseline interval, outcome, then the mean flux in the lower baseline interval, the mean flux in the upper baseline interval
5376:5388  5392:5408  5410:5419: 0.77 A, 16.9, 16.2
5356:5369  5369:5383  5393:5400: -0.72 A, 16.6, 16.8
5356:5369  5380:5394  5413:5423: 0.61 A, 16.6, 16.6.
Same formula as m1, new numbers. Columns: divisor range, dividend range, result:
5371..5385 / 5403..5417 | 0.86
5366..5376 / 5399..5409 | 0.91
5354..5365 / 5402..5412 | 0.85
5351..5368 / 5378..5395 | 0.96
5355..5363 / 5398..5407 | 0.87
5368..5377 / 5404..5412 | 0.85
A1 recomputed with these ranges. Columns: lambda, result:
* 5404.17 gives 14.2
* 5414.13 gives 17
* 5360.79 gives 17.4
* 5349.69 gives 17.2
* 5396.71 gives 17.9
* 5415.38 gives 16.3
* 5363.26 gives 16.3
